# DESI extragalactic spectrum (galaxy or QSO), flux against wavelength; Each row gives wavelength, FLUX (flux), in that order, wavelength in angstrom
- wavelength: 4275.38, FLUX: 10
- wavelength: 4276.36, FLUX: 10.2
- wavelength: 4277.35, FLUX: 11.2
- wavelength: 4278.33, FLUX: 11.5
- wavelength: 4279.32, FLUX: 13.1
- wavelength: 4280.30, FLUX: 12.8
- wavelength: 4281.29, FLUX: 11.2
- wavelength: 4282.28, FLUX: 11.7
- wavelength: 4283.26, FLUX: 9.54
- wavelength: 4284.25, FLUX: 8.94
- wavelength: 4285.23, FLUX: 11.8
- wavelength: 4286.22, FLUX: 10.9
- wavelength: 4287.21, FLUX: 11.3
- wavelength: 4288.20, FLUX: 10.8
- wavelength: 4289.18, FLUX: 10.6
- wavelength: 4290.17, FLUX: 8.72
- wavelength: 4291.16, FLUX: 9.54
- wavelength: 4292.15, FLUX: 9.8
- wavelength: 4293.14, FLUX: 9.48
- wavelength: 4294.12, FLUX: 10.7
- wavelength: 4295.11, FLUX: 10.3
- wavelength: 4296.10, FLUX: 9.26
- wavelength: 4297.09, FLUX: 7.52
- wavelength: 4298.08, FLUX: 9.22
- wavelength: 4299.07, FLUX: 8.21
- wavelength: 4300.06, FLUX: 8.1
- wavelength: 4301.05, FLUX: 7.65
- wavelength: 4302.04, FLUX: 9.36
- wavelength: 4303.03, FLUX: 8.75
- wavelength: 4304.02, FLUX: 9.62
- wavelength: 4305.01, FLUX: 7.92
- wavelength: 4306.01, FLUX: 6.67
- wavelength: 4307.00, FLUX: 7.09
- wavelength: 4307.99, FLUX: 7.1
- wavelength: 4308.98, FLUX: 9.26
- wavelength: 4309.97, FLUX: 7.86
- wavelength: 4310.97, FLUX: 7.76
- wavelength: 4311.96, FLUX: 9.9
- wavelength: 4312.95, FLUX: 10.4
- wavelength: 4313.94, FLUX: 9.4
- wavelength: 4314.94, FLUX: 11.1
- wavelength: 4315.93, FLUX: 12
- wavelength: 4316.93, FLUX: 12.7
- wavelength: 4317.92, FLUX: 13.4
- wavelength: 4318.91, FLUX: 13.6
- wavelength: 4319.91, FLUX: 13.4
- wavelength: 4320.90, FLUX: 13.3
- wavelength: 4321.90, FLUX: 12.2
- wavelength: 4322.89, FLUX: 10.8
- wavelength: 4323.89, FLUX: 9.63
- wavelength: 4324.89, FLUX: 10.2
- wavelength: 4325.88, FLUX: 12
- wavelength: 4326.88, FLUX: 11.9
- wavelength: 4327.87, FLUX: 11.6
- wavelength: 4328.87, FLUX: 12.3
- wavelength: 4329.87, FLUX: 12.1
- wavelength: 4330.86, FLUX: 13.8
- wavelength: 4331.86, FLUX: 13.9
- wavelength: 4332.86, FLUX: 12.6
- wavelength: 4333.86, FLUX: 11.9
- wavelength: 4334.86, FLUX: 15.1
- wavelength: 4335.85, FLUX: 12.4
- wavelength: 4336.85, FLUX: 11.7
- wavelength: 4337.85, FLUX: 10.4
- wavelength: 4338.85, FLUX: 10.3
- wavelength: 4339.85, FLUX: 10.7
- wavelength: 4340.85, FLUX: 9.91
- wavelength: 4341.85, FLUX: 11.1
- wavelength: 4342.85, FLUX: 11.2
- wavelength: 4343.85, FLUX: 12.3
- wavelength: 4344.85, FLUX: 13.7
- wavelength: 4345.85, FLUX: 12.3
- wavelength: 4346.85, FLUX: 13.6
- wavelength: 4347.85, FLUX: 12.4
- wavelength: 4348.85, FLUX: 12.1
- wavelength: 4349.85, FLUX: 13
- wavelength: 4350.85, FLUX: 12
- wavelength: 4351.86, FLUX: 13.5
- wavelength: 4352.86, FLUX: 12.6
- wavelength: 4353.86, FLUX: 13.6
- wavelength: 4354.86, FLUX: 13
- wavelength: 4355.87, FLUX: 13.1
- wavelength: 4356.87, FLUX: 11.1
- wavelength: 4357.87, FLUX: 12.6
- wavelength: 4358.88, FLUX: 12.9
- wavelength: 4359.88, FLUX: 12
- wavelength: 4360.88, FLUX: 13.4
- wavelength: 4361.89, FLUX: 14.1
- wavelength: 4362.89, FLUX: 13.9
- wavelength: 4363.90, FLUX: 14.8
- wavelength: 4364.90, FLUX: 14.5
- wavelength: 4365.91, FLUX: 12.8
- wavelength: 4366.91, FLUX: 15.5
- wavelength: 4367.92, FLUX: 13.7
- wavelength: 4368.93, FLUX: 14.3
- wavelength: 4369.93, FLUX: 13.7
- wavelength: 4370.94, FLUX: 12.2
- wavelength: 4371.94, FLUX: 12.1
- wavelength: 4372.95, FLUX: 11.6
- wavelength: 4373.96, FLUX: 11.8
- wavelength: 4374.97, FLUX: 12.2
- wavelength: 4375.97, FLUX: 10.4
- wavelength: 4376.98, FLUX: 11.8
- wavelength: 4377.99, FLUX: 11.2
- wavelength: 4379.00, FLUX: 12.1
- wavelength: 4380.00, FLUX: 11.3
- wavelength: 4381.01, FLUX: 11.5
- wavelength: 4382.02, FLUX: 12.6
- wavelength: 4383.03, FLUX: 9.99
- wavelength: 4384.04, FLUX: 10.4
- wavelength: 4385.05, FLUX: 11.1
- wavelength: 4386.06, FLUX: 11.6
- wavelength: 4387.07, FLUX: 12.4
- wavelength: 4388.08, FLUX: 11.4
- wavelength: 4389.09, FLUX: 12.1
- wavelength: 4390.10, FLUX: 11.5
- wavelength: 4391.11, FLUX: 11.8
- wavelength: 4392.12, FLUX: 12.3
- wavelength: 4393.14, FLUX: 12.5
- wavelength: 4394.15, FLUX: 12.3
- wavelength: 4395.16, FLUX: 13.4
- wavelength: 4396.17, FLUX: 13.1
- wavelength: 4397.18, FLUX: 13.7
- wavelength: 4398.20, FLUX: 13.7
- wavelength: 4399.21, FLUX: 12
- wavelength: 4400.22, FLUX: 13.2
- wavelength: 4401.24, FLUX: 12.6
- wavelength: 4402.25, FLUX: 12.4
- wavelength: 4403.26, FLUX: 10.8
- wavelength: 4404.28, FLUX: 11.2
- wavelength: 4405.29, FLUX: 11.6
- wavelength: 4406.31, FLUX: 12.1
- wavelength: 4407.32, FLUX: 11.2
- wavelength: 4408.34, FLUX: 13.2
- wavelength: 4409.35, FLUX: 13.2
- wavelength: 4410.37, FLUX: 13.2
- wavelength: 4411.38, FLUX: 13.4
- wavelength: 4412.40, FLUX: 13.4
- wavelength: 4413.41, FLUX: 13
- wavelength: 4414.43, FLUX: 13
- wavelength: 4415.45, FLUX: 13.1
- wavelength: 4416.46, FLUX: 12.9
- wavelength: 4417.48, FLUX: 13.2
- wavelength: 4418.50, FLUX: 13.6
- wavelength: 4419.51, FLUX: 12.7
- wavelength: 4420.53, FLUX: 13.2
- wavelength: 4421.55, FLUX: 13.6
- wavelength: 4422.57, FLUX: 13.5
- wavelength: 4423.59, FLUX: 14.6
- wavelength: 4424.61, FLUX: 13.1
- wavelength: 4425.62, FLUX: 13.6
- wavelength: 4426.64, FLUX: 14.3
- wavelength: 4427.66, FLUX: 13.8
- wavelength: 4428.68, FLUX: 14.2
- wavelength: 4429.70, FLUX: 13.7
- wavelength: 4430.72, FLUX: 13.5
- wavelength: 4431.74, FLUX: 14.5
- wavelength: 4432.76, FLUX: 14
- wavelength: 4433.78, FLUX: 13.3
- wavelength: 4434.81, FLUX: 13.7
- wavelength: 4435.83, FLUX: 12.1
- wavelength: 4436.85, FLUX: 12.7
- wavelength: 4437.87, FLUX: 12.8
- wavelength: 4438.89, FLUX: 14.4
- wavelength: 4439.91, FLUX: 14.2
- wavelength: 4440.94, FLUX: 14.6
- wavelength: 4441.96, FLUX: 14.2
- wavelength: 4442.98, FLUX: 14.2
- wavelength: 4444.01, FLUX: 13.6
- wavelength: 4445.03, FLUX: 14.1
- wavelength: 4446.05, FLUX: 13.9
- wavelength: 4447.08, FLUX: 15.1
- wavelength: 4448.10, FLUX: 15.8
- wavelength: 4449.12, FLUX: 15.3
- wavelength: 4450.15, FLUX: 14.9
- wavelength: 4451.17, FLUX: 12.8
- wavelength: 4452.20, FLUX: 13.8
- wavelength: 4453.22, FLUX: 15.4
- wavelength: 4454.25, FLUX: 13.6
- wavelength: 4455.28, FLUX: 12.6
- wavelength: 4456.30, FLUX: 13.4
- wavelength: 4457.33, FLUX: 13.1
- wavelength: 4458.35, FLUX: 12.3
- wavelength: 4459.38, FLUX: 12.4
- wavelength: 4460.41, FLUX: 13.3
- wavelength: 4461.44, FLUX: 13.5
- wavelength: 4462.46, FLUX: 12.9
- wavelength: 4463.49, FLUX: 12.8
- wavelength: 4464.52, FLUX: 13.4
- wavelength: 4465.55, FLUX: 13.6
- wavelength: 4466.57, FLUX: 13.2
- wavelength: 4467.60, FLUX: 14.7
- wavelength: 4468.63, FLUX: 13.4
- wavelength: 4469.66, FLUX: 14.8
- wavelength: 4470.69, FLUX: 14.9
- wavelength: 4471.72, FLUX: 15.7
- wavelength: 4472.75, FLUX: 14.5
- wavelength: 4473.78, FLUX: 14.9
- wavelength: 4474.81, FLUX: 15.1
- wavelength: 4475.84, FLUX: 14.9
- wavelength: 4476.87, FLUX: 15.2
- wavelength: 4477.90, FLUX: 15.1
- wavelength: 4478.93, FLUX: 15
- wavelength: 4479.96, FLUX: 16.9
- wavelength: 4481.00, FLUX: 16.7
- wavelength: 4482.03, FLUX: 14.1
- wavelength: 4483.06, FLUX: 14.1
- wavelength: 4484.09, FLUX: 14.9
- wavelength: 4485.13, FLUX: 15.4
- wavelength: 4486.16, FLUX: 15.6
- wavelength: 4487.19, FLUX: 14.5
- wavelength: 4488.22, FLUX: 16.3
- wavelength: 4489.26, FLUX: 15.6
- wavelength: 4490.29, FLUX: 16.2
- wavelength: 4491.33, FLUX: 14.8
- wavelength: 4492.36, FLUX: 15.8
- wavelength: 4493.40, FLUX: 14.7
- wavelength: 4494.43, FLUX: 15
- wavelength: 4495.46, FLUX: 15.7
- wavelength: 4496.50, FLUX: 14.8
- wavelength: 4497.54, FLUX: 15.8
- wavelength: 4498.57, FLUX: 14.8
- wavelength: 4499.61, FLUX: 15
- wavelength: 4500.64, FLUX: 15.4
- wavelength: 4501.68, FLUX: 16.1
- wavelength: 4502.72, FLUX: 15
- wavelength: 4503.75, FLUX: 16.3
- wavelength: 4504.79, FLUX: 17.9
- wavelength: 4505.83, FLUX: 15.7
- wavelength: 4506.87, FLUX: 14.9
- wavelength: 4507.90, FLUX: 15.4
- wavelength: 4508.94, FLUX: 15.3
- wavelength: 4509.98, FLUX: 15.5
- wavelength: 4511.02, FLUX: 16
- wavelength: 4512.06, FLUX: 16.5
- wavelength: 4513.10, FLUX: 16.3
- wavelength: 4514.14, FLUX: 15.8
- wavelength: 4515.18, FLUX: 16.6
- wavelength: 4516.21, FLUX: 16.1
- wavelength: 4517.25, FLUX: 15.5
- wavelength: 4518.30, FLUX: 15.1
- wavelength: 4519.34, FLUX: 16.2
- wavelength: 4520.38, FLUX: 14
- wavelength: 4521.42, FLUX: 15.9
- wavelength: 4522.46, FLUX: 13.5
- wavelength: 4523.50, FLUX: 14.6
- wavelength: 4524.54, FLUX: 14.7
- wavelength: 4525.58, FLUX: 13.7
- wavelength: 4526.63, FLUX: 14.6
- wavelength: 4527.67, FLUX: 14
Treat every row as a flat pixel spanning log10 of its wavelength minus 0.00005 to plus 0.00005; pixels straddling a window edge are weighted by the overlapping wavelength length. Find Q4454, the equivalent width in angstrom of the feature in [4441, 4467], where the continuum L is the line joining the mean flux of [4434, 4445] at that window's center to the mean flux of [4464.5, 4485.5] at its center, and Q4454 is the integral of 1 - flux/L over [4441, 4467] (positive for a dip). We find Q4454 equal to 0.7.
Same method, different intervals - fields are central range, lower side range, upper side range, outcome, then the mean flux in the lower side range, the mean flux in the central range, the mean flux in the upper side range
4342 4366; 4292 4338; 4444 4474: -3.0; 10.6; 12.9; 13.9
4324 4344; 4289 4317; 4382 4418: -3.3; 9.1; 11.8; 12.3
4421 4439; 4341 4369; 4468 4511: 0.8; 13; 13.6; 15.3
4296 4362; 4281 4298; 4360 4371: 4.9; 10.1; 11.2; 13.9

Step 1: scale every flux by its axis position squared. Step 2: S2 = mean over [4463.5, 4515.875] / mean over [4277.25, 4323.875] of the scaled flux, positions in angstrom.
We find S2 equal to 1.64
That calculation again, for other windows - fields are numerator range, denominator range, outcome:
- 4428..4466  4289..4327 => 1.48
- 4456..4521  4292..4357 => 1.46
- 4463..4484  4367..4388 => 1.28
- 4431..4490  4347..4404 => 1.19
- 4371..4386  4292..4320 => 1.25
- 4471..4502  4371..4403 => 1.33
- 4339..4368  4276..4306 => 1.32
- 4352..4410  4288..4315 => 1.44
